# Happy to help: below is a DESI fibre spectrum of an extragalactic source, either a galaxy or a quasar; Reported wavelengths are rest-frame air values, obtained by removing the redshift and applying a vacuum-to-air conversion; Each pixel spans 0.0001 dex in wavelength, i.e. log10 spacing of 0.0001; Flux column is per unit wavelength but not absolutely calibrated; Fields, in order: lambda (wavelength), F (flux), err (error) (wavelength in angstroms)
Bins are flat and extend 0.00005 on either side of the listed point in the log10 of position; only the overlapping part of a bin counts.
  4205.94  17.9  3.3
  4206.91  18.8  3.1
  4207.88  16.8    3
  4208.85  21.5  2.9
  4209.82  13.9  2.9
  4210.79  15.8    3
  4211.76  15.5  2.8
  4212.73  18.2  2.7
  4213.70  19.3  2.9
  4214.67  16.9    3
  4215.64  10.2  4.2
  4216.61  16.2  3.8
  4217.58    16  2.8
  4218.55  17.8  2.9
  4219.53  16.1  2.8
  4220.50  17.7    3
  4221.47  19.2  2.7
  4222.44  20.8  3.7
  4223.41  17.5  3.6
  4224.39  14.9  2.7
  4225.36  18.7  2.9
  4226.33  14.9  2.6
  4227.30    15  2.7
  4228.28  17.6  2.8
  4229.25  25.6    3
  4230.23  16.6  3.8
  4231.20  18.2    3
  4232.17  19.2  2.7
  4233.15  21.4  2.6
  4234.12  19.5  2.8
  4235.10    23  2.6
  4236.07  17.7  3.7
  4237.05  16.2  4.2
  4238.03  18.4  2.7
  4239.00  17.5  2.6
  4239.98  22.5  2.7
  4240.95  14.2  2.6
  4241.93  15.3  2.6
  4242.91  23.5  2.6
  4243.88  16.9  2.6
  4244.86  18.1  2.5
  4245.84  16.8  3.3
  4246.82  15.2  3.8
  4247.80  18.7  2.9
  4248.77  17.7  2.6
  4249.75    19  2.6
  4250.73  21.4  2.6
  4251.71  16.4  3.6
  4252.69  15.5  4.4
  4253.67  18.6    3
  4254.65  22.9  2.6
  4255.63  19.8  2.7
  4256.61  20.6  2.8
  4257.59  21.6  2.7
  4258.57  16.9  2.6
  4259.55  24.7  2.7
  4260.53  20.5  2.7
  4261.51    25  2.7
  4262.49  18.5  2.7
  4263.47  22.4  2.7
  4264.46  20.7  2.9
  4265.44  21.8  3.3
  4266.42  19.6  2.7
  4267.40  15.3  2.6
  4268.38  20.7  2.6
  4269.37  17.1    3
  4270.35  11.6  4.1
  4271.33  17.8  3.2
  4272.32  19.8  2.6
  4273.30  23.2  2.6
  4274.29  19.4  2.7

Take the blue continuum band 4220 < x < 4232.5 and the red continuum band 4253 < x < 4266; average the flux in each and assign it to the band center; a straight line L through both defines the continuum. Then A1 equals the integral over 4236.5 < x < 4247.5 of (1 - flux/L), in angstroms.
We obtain 1.00 angstroms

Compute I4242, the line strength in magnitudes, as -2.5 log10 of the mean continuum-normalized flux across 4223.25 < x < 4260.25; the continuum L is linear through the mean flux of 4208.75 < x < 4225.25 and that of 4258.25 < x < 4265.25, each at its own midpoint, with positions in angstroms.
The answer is 0.04 mag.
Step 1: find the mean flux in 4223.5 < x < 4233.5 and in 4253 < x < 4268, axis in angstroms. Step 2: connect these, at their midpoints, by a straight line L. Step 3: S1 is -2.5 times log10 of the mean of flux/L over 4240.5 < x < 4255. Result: 0.094 mag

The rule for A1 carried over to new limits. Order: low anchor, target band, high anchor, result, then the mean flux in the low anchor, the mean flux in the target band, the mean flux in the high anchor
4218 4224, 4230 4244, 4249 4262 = 0.2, 18.1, 18.8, 20.2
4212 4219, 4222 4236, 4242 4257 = -1.2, 16.3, 18.7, 18.6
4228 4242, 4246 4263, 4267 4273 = -1.4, 19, 19.5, 17.3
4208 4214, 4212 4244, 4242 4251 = -0.3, 17.3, 18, 18.4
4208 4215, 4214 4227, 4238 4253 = 0.6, 17.3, 16.7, 18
